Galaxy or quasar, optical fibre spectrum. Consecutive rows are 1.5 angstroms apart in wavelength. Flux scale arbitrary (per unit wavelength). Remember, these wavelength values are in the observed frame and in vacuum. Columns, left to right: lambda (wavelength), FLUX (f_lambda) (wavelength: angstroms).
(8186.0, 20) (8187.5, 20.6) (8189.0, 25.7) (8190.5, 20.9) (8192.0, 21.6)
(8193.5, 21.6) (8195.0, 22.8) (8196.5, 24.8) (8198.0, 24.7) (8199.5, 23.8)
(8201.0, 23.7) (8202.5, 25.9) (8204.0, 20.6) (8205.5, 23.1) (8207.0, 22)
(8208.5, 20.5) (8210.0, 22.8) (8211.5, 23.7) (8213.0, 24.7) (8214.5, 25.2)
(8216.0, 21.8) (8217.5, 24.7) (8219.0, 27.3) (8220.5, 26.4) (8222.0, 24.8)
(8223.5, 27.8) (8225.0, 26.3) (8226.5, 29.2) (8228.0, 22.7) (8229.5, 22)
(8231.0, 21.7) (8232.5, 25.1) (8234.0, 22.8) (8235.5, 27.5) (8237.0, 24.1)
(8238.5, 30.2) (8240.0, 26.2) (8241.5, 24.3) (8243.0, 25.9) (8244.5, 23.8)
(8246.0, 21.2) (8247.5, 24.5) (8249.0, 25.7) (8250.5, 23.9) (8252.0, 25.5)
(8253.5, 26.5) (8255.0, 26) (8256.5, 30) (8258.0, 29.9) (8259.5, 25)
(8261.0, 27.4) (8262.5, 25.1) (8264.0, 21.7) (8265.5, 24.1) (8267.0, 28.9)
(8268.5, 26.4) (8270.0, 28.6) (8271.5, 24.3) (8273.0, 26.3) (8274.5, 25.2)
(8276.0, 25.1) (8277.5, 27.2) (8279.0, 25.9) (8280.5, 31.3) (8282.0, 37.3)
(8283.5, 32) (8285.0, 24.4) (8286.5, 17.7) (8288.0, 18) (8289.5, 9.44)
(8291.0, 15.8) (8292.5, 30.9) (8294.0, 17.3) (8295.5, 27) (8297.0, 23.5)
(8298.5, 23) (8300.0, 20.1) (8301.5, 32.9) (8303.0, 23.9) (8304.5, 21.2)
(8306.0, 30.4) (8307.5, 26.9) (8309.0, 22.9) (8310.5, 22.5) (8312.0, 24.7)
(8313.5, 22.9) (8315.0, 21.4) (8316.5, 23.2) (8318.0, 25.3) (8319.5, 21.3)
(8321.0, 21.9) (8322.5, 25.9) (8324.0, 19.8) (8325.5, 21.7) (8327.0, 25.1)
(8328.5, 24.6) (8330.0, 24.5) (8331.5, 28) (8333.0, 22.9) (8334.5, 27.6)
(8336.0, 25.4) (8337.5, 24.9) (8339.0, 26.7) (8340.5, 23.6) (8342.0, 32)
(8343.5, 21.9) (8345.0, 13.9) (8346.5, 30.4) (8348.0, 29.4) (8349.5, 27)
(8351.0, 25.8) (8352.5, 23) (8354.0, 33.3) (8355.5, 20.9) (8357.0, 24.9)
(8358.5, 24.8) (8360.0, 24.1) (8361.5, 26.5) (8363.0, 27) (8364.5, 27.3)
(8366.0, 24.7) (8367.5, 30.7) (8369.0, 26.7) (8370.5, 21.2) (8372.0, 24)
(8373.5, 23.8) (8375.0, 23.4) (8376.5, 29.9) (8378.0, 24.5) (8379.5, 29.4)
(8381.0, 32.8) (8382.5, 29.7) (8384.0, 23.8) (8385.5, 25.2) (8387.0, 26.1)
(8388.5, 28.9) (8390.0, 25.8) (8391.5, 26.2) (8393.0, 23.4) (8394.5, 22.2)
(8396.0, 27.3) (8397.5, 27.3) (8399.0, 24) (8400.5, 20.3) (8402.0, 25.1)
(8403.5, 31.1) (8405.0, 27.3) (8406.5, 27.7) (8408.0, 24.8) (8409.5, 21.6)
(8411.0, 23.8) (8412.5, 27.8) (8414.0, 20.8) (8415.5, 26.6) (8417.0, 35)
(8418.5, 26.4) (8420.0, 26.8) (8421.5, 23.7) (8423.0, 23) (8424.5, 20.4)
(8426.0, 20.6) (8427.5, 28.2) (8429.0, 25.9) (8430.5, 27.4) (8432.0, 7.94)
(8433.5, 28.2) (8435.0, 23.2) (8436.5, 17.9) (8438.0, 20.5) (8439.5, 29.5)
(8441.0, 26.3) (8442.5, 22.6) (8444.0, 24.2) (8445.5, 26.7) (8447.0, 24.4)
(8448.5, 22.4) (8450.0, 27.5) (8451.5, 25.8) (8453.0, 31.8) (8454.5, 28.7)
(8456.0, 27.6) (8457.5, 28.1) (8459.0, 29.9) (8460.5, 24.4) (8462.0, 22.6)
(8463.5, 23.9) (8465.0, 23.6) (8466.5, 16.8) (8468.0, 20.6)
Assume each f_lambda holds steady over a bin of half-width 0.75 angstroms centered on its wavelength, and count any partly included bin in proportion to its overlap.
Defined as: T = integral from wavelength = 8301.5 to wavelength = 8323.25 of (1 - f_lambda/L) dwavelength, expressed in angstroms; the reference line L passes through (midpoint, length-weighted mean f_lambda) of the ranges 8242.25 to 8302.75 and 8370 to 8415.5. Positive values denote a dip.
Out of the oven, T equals 0.9 angstroms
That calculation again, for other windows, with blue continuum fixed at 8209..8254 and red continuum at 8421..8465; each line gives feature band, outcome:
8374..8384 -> -1.3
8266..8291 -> -0.4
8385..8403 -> -0.4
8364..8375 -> -0.3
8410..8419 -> -0.7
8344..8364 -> -0.6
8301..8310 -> -0.5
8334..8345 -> -0.2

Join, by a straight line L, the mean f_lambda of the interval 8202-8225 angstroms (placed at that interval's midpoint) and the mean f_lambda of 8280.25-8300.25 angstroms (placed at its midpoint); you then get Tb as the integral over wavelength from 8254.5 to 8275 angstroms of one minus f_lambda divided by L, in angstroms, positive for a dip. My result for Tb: -2.4 angstroms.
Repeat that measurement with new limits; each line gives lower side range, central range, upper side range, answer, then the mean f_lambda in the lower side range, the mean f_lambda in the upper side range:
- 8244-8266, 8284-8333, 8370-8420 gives 4.8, 25.4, 26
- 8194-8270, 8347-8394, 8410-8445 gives -3.6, 24.9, 24.2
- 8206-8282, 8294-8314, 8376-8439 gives 0.7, 25.5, 25.2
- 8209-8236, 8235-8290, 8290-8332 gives -3.0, 24.7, 23.8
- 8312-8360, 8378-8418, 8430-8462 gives -2.4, 24.6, 24.9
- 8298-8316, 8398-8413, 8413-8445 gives -0.7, 24.4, 24.1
